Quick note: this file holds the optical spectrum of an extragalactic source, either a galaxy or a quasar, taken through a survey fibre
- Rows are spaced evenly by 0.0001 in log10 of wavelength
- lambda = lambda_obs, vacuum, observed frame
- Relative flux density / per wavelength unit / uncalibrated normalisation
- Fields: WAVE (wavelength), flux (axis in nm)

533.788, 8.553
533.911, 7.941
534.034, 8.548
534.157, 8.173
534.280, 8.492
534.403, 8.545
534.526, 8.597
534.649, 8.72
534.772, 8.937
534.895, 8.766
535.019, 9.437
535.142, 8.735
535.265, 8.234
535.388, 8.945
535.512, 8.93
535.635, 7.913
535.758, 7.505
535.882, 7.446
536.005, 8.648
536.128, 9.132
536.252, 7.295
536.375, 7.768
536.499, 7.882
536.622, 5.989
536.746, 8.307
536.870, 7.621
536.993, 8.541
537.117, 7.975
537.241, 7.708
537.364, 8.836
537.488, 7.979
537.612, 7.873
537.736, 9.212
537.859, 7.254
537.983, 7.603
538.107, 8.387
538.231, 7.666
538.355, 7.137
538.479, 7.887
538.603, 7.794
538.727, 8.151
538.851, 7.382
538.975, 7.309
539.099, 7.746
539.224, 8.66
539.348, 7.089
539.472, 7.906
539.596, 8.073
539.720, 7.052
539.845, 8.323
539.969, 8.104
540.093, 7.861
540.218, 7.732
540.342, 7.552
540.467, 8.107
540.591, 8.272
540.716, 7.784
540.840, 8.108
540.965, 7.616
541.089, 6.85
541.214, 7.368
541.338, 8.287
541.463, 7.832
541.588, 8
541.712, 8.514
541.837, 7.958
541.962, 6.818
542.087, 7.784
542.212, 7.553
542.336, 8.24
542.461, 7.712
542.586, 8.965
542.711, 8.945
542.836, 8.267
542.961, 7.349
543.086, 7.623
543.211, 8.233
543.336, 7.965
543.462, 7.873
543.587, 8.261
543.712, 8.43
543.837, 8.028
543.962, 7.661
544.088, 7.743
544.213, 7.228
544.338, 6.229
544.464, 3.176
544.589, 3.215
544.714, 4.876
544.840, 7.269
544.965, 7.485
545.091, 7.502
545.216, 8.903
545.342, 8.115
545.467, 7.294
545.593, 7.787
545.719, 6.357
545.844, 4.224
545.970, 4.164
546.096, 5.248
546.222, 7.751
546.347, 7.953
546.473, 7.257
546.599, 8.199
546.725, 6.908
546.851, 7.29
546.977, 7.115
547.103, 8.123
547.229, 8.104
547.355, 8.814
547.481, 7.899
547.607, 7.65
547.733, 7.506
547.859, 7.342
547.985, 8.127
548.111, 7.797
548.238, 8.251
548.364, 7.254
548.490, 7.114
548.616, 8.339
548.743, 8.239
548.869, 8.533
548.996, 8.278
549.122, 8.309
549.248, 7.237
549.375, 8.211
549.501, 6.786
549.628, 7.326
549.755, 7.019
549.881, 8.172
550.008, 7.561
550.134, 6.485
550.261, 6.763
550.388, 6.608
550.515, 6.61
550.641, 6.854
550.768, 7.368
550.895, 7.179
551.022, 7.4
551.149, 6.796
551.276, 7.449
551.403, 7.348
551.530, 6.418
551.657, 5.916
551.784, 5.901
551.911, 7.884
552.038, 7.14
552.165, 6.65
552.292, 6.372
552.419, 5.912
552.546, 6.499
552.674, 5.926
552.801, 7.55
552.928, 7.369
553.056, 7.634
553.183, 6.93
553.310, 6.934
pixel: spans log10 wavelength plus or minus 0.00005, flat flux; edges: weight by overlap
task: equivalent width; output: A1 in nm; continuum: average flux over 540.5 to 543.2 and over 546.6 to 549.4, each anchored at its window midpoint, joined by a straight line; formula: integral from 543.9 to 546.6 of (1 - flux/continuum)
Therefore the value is 0.44 nm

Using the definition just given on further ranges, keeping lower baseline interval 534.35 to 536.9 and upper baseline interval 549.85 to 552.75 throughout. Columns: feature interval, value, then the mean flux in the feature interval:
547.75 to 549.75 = -0.205 nm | 7.78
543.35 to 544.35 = -0.035 nm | 7.77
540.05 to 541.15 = 0.006 nm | 7.76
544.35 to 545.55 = 0.155 nm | 6.44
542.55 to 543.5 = -0.069 nm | 8.13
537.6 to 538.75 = 0.020 nm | 7.89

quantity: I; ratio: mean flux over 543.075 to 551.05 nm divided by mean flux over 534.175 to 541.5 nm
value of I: 0.91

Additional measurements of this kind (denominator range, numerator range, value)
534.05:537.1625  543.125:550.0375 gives 0.89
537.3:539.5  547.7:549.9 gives 0.99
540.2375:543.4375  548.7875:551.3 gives 0.93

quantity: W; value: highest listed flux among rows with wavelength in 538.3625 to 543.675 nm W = 8.965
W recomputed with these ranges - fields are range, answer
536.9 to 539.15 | 9.212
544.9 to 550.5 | 8.903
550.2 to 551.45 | 7.449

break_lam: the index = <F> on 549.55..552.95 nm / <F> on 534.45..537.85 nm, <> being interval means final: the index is 0.8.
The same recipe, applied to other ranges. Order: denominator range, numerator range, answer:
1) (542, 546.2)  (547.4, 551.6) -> 1.04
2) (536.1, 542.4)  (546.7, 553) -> 0.93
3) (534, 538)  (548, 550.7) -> 0.91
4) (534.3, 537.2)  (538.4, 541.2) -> 0.94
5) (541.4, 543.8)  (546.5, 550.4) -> 0.96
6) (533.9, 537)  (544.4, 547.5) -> 0.83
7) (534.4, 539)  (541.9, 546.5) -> 0.88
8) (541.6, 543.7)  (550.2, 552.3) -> 0.86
